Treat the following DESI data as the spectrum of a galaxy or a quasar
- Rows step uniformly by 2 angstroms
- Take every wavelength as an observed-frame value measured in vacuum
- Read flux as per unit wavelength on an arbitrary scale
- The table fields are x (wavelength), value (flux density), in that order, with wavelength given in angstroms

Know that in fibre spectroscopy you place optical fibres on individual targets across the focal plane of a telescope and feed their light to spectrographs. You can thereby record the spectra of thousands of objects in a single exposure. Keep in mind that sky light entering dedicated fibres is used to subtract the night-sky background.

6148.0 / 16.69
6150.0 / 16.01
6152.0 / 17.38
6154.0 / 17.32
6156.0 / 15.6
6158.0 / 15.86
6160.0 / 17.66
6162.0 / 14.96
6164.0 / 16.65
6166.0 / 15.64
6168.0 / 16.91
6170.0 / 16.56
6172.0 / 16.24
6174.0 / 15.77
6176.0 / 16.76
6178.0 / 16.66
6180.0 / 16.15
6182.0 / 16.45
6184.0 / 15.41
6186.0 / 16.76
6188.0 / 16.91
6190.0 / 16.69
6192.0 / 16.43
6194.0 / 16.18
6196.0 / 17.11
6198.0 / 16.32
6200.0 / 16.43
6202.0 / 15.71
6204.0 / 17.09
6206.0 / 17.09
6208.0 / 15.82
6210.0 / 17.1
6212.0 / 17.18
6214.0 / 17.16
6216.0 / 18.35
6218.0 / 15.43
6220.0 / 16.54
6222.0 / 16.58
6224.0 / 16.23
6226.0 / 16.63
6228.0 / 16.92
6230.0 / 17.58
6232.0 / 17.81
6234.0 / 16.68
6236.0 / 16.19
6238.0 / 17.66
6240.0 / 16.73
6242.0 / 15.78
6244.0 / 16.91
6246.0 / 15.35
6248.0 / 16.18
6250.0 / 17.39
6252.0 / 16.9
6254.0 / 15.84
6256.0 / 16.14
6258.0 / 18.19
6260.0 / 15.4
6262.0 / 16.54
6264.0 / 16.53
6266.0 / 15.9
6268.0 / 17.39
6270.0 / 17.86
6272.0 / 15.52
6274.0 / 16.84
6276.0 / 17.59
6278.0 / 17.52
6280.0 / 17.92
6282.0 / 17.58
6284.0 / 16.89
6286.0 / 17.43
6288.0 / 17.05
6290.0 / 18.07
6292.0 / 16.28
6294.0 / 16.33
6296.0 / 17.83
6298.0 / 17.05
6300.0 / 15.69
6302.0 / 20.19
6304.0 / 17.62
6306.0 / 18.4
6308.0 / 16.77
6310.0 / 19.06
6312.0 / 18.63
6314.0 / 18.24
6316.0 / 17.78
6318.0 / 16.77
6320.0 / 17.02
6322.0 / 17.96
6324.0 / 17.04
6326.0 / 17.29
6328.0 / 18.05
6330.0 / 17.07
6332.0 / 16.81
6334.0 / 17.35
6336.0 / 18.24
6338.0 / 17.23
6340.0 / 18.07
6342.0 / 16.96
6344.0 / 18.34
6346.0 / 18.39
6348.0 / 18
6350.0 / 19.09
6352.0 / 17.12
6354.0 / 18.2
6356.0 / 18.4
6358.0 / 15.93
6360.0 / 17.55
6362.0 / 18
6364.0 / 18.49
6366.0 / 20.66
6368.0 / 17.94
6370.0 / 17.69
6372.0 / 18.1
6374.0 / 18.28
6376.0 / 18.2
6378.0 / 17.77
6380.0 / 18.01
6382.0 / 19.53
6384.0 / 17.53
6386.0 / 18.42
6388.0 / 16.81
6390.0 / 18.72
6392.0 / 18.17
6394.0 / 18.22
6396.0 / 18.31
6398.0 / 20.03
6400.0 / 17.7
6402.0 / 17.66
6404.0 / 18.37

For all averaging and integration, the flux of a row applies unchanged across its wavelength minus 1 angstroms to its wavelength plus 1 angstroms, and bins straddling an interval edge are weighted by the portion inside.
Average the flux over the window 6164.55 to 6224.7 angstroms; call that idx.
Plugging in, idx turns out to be 16.5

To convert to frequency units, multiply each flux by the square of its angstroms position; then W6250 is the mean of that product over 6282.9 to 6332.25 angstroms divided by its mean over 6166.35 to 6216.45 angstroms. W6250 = 1.10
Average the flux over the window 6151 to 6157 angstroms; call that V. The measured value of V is 16.8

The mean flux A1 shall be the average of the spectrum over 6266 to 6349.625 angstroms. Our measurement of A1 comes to 17.5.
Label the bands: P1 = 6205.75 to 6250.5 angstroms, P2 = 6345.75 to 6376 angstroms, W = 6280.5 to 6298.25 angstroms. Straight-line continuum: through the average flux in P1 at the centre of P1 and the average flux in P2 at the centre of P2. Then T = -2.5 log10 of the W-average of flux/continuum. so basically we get 0.01 mag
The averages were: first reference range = 16.7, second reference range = 18.1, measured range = 17.2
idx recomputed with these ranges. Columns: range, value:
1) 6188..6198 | 16.6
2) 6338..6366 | 18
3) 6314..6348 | 17.6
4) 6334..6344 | 17.7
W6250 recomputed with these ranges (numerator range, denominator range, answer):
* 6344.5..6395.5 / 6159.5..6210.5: 1.17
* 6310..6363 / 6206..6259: 1.09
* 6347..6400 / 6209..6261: 1.14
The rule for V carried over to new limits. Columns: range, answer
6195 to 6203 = 16.4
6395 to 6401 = 18.7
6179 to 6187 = 16.2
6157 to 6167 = 16.2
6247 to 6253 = 16.8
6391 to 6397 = 18.2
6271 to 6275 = 16.2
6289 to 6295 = 16.9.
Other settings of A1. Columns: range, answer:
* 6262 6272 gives 16.7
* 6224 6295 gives 16.8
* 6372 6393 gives 18.1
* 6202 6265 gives 16.7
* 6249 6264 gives 16.6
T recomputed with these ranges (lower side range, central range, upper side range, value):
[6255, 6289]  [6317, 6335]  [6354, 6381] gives 0.02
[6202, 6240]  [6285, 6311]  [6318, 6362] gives -0.01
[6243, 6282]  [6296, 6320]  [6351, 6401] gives -0.03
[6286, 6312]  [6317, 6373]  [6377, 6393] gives 0.01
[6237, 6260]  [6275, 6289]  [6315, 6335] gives -0.03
